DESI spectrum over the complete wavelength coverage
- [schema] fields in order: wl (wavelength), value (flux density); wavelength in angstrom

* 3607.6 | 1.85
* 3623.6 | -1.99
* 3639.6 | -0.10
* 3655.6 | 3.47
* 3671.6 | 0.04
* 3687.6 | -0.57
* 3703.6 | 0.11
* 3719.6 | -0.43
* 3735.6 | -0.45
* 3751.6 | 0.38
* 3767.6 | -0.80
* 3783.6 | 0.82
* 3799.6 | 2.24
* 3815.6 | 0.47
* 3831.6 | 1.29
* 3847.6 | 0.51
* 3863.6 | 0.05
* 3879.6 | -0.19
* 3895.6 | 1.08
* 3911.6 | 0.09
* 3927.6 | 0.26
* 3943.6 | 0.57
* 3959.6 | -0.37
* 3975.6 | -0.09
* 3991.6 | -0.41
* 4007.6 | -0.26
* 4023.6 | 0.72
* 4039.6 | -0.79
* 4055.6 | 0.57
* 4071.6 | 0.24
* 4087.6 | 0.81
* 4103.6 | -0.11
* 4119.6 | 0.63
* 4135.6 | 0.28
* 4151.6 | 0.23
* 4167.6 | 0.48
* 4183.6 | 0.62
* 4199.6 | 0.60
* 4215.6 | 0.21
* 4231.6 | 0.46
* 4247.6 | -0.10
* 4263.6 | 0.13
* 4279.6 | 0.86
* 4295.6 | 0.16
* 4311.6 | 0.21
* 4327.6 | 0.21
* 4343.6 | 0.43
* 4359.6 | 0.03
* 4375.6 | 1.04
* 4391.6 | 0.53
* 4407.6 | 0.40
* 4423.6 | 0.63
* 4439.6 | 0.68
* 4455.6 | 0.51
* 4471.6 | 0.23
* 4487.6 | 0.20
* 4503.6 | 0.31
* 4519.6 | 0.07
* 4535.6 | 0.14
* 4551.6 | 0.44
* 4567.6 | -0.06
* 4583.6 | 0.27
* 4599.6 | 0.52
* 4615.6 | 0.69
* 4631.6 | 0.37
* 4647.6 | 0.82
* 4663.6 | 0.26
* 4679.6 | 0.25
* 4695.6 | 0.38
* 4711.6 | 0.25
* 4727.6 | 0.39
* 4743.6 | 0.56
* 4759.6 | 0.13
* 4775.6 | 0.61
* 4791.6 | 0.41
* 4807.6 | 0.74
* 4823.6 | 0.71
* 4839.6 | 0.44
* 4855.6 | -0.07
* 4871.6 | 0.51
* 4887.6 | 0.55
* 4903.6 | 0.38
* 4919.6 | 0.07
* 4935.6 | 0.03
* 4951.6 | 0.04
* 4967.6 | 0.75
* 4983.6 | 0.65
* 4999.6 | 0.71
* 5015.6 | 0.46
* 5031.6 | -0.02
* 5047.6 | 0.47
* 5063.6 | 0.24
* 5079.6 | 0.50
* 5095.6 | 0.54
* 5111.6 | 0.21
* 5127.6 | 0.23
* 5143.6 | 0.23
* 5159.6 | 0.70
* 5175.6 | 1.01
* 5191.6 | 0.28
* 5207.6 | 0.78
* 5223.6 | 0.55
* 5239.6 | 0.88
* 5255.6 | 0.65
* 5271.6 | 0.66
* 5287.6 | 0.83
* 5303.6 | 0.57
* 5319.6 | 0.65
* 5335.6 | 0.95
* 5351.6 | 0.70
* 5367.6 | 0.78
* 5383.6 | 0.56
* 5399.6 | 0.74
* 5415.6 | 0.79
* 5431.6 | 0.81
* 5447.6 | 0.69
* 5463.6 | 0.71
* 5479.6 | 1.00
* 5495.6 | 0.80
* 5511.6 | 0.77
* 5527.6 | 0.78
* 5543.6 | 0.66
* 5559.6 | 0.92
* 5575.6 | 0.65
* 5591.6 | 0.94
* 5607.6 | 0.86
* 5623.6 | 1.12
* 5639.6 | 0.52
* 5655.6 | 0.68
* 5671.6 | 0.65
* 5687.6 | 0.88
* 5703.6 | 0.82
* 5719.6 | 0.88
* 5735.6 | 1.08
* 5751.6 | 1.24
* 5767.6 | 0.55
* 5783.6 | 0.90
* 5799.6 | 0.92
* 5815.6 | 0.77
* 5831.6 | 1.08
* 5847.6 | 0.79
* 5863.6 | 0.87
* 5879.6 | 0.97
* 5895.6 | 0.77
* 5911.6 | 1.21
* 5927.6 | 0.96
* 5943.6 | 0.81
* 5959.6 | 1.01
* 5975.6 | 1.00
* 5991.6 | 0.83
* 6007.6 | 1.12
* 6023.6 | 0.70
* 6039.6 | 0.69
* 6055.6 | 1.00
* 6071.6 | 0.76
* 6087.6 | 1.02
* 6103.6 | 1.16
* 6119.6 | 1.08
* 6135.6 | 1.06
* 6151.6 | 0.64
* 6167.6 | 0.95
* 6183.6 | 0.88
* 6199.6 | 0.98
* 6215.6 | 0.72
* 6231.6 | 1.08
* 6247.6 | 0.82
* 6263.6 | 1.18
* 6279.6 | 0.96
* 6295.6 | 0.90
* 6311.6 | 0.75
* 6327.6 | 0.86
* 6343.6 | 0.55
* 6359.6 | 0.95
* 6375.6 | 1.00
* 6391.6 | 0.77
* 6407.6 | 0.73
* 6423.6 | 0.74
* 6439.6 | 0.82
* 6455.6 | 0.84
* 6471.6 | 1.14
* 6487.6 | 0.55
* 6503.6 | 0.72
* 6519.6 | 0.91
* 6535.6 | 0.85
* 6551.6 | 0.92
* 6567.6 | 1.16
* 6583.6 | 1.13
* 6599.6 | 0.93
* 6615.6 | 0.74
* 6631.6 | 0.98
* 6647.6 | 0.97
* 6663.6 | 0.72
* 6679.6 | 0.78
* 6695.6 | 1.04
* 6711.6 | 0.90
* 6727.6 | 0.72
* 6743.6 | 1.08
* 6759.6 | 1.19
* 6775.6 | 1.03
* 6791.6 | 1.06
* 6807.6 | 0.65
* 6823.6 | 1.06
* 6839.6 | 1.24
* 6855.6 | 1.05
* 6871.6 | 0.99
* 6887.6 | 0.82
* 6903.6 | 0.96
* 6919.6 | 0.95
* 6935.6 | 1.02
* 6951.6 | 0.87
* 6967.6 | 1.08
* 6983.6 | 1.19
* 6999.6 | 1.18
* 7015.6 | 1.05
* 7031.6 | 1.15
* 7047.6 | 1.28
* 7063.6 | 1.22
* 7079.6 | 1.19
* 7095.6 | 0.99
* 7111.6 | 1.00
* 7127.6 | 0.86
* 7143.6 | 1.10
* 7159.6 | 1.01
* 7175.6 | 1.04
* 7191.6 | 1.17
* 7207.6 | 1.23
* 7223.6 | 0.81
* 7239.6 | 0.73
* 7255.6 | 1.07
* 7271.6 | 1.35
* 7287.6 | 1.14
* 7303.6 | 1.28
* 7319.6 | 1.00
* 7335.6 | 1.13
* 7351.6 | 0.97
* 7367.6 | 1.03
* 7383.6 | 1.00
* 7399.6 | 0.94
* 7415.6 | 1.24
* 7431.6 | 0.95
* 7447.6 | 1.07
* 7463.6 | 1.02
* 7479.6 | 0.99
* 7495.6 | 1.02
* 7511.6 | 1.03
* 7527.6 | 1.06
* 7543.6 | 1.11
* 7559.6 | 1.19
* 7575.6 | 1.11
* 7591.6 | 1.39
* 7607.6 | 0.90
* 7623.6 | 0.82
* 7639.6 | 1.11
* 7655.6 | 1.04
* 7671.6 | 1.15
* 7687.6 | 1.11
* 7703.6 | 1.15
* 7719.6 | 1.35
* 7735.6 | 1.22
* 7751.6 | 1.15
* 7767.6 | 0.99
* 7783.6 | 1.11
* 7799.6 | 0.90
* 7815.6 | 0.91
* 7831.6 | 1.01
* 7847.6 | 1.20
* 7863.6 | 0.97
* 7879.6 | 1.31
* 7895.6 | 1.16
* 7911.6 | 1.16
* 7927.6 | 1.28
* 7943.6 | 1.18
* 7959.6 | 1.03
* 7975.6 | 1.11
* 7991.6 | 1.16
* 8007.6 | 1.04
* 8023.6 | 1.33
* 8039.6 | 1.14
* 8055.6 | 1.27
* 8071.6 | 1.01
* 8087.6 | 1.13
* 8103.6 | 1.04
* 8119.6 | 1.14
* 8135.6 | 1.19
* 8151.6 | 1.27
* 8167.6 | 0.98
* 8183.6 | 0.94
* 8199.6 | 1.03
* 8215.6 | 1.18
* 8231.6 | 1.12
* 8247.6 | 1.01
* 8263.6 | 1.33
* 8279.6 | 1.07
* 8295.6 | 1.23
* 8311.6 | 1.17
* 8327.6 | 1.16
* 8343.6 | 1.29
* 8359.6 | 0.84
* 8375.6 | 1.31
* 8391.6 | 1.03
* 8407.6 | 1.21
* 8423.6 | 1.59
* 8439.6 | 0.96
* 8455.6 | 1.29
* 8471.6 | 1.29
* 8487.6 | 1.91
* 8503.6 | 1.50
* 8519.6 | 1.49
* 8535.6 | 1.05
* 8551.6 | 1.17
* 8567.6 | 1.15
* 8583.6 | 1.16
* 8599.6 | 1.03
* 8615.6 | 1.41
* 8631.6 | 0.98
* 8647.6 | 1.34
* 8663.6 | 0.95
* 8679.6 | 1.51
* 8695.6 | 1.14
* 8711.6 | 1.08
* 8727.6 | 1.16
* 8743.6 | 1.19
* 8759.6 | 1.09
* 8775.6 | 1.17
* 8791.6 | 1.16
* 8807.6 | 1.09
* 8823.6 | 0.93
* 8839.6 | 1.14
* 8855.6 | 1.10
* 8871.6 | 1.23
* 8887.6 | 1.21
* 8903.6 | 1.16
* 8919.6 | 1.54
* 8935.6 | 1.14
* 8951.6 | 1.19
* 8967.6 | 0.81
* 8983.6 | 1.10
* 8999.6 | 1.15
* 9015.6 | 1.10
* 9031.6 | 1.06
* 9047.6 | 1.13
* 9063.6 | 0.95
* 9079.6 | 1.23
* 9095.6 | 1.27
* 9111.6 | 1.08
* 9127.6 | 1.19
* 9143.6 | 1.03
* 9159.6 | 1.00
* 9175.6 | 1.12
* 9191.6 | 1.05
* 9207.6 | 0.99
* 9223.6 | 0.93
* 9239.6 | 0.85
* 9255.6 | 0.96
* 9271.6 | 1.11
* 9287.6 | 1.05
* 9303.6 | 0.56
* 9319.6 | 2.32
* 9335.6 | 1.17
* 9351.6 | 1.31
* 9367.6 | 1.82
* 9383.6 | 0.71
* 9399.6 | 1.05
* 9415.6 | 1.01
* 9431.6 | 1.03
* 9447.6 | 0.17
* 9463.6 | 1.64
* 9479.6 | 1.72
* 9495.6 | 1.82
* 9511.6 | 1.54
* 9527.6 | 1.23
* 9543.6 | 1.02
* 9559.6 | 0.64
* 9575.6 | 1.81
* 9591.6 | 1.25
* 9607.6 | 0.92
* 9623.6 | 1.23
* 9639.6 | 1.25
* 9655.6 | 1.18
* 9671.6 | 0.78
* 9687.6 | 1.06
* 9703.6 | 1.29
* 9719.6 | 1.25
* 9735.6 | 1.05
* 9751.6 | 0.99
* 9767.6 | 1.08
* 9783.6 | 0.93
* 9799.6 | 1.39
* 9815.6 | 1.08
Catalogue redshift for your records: 0.29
